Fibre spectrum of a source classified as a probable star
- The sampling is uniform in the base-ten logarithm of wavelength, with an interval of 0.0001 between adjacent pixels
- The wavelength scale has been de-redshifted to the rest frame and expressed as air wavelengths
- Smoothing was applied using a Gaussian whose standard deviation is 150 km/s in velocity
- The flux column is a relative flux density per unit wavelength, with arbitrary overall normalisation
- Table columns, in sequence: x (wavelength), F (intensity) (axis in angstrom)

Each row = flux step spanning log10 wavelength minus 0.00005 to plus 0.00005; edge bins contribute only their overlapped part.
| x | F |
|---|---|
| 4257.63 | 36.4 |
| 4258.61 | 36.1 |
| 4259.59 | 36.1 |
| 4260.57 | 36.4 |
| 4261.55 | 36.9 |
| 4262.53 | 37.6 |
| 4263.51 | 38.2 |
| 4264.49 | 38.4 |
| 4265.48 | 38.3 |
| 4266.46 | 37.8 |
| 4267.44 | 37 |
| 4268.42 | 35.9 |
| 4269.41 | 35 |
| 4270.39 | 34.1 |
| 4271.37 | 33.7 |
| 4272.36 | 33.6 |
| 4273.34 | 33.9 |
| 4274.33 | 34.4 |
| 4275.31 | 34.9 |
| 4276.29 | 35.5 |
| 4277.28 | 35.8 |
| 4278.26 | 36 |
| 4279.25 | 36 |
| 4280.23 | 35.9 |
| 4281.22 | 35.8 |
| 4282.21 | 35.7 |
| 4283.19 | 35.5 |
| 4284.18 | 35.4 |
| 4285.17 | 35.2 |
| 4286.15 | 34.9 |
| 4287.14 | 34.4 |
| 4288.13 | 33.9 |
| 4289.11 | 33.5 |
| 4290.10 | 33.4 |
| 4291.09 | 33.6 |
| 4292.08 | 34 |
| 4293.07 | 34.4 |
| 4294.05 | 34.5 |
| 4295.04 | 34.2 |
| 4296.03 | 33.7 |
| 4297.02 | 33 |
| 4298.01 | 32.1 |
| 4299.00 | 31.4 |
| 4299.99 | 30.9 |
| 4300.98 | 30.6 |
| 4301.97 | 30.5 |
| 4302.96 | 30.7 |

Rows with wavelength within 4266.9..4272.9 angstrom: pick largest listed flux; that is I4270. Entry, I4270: 37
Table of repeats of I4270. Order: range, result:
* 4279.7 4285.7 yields 35.9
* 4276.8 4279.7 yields 36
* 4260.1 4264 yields 38.2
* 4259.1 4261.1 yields 36.4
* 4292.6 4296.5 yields 34.5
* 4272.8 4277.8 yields 35.8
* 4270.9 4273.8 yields 33.9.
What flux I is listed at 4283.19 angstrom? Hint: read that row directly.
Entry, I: 35.5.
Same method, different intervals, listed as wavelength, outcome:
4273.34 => 33.9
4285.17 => 35.2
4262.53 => 37.6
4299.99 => 30.9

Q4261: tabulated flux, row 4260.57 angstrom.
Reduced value 36.4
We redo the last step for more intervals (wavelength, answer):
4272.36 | 33.6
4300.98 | 30.6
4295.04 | 34.2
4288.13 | 33.9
